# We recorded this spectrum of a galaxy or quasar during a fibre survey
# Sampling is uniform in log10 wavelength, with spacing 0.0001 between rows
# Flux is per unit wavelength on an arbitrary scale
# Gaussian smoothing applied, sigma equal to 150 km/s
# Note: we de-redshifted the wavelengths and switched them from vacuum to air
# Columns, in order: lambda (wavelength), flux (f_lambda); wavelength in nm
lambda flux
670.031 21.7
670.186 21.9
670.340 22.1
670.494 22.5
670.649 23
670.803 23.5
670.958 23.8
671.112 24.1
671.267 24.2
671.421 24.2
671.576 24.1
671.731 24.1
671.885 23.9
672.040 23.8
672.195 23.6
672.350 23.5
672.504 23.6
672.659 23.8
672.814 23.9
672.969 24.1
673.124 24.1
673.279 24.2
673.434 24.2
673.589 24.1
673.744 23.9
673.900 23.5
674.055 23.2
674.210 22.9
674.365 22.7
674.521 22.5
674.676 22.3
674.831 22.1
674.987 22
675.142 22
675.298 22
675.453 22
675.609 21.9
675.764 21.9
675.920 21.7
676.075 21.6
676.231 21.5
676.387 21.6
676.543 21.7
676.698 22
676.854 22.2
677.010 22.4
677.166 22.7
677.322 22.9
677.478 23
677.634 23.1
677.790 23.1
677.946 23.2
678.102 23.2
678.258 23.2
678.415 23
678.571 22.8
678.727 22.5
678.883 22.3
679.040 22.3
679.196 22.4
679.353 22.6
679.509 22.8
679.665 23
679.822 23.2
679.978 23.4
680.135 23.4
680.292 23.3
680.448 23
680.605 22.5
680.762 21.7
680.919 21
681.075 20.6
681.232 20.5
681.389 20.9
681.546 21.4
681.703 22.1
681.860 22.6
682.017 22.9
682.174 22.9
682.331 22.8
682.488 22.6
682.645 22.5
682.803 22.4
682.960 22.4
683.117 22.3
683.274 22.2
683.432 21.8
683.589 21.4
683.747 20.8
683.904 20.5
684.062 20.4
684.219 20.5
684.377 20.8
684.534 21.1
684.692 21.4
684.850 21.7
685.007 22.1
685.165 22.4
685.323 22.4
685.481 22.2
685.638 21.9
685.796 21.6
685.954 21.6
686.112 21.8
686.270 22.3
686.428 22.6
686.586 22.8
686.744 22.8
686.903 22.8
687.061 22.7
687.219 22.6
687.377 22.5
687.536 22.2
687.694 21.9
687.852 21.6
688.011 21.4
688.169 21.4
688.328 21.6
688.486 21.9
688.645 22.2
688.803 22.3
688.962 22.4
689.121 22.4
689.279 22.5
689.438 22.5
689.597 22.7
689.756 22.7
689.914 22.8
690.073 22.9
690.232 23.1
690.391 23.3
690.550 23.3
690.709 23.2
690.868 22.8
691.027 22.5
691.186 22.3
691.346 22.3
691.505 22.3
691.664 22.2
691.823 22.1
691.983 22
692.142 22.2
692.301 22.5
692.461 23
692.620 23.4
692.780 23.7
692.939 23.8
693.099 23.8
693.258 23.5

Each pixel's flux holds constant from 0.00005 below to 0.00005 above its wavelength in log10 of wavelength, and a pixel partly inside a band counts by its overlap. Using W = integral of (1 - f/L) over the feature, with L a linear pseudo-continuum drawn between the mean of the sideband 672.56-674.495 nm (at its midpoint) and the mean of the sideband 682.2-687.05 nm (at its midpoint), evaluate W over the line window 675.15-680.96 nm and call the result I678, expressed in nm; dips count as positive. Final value 0.12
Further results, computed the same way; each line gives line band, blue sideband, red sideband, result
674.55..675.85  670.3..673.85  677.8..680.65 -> 0.07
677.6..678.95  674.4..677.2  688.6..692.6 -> -0.05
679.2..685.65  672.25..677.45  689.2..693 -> 0.21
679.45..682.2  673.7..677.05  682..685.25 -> -0.04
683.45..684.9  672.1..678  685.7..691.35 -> 0.10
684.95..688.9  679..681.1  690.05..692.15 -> 0.08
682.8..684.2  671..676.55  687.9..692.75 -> 0.08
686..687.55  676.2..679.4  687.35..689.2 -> -0.03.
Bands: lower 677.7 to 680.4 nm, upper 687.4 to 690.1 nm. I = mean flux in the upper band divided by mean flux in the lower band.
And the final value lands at 1.0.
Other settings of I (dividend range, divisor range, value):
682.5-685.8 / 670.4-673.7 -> 0.91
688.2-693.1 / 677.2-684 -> 1.01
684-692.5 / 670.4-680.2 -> 0.97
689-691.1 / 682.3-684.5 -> 1.05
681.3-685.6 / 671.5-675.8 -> 0.94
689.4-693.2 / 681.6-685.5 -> 1.04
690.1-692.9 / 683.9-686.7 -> 1.05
